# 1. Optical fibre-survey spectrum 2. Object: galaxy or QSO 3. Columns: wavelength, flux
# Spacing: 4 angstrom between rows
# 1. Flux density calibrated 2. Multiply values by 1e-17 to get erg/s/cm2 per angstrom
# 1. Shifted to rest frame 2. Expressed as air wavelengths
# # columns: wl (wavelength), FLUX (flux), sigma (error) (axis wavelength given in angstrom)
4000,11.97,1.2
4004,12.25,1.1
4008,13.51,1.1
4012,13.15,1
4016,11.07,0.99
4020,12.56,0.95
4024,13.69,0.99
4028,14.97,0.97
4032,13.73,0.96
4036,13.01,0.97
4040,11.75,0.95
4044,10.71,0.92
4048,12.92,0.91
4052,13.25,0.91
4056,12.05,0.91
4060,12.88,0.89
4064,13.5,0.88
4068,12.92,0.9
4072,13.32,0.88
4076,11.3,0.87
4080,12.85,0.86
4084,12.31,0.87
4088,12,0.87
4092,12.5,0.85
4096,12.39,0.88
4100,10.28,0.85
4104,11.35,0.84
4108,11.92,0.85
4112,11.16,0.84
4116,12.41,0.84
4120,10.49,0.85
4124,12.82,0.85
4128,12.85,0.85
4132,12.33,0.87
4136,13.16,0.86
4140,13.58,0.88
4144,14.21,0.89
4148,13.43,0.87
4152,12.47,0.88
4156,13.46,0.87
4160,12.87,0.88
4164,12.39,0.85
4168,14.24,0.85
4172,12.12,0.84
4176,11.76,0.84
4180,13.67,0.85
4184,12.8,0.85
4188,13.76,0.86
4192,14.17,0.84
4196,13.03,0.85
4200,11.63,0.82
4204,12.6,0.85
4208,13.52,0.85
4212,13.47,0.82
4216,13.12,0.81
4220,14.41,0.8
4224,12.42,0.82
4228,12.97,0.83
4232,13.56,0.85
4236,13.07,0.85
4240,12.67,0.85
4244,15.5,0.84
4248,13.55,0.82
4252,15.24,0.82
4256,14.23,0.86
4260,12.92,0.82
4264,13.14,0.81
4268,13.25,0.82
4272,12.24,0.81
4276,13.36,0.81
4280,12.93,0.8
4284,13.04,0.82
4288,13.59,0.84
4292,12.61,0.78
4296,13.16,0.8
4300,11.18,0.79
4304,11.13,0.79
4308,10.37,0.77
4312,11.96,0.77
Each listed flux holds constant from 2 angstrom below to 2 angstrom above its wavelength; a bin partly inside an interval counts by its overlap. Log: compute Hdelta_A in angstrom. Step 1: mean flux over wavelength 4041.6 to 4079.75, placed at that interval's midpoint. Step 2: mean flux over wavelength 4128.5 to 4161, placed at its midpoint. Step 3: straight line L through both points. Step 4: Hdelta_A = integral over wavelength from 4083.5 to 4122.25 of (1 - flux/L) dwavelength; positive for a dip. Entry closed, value 3.6 angstrom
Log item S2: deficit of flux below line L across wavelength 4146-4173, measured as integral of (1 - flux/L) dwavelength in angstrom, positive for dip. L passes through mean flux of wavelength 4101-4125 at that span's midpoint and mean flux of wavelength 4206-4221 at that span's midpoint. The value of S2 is -1.1 angstrom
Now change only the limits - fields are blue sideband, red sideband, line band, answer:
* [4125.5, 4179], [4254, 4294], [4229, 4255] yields -1.61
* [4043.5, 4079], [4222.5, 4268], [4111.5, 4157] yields 0.95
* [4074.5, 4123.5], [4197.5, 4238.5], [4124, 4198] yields -3.97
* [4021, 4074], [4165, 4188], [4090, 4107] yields 1.73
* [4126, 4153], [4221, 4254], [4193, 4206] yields 0.88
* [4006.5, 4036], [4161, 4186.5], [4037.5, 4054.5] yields 1.27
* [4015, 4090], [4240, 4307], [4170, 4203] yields 0.26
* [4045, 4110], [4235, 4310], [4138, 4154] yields -1.09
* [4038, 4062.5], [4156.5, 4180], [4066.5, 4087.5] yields -0.15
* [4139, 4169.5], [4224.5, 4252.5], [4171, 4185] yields 0.83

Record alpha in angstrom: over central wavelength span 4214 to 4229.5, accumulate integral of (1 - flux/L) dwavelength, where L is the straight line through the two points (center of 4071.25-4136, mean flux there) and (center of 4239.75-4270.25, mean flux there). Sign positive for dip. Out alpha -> 0.3 angstrom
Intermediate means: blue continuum 12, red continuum 13.9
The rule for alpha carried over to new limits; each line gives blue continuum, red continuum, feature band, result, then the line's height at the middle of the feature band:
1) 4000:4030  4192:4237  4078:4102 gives 1.78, 13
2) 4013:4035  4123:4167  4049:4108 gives 3.59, 13.1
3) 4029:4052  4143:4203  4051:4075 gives -0.43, 12.7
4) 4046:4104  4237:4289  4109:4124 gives 1.27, 12.7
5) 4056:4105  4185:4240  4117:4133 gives 0.61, 12.6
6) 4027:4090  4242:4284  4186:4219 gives 0.33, 13.3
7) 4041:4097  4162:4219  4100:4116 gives 1.54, 12.7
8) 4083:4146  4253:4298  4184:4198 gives -0.94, 12.7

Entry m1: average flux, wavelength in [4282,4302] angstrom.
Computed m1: 12.7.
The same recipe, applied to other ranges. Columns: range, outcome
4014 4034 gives 13.2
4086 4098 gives 12.3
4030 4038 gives 13.4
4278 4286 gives 13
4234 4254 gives 14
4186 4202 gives 13.1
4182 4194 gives 13.6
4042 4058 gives 12.2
